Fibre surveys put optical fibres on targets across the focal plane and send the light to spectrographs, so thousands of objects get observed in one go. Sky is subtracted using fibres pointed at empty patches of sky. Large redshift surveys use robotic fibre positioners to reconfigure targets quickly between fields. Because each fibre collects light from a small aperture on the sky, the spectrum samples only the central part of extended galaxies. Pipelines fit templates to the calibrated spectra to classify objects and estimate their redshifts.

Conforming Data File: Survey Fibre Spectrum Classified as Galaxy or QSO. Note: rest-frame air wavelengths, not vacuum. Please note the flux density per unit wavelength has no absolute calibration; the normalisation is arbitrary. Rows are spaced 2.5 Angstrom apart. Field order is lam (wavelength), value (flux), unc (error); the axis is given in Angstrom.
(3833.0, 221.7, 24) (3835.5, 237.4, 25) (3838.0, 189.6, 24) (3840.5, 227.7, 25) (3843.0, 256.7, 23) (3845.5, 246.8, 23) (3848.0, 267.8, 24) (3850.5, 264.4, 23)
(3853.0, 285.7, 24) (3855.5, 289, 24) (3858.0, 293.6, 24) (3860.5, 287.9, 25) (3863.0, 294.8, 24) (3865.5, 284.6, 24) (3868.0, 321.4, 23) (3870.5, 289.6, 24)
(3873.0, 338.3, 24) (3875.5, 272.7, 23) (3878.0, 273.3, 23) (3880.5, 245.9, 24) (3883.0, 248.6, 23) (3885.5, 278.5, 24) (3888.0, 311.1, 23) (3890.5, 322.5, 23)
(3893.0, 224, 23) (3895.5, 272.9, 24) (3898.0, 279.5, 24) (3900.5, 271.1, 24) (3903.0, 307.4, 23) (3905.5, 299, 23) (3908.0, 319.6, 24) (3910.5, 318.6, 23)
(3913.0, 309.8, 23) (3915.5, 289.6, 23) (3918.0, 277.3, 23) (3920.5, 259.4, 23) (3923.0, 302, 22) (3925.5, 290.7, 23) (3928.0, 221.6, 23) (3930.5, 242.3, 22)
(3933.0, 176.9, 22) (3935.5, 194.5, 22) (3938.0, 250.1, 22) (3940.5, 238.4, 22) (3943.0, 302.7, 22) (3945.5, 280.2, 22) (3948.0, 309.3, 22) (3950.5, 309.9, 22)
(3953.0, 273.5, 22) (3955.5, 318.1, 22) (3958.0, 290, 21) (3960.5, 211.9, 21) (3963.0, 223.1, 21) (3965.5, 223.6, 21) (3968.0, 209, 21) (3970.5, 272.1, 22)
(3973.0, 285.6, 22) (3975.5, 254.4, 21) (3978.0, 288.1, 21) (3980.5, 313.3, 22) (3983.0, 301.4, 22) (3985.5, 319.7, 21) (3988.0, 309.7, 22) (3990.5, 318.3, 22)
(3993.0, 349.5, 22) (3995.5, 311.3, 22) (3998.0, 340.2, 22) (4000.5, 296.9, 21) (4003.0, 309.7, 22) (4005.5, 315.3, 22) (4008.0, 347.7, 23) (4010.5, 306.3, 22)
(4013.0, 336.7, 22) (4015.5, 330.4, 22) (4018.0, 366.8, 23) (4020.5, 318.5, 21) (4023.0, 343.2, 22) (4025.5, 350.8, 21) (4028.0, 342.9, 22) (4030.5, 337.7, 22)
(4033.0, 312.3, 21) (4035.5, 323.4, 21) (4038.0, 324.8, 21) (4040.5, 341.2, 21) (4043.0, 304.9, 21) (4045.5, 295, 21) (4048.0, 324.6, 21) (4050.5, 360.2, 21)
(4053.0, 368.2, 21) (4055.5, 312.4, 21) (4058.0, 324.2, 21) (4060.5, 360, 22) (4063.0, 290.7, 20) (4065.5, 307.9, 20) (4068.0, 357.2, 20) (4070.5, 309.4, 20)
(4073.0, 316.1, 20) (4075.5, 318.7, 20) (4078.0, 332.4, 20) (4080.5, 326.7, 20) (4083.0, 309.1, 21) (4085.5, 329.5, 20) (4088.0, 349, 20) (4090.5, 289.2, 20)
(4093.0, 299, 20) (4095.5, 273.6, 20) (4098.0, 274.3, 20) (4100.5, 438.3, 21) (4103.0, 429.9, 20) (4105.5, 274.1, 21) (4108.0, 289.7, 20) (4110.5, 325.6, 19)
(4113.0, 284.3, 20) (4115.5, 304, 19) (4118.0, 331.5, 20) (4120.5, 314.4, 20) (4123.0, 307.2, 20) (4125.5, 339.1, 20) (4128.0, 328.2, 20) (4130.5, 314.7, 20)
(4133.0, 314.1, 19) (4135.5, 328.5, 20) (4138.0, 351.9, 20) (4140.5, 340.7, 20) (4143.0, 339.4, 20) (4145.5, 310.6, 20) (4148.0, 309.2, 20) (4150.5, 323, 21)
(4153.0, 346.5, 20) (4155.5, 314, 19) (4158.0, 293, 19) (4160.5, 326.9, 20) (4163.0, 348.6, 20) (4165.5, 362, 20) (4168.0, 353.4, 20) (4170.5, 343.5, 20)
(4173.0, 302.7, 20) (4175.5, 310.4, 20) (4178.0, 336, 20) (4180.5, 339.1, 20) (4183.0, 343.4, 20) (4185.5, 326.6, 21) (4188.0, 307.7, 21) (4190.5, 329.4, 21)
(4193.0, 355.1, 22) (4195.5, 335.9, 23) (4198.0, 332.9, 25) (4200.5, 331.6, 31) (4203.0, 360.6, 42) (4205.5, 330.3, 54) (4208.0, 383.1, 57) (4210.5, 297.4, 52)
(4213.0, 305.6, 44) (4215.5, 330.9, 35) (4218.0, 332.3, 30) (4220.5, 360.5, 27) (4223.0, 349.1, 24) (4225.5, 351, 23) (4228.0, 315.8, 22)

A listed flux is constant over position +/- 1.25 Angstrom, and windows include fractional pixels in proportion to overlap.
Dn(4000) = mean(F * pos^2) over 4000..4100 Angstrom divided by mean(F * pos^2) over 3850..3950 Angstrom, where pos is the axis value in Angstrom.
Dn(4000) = 1.3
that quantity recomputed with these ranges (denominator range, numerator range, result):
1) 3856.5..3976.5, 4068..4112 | 1.29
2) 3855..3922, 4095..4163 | 1.27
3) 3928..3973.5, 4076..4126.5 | 1.36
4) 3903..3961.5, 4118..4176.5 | 1.33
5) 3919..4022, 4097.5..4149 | 1.23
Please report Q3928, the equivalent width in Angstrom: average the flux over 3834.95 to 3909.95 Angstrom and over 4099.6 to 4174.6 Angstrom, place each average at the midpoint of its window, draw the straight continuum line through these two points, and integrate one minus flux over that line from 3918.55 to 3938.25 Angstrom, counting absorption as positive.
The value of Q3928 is 3.1 Angstrom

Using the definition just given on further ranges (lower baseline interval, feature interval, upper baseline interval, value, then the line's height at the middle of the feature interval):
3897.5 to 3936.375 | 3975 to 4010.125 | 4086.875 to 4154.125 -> -2.63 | 292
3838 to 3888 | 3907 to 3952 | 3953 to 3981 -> -0.79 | 267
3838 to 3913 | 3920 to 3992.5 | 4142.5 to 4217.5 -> 6.19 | 295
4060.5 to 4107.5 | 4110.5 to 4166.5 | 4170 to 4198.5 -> 0.54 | 327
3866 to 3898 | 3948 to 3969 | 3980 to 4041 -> 3.24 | 309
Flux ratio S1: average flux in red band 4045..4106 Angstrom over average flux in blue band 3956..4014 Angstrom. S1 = 1.1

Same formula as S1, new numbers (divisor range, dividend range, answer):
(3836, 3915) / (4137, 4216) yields 1.18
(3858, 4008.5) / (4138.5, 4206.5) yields 1.17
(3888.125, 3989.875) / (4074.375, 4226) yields 1.20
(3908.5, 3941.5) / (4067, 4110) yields 1.24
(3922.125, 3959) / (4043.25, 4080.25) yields 1.23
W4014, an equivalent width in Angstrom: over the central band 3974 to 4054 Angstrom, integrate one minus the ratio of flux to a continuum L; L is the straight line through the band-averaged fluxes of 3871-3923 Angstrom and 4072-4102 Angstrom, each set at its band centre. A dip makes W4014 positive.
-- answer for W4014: -3.89 Angstrom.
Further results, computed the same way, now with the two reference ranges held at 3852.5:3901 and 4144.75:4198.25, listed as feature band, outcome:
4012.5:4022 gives -1.0 Angstrom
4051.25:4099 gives -0.6 Angstrom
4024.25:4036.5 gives -1.0 Angstrom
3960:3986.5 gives 3.1 Angstrom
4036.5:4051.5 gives -0.7 Angstrom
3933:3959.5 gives 2.1 Angstrom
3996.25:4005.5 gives -0.4 Angstrom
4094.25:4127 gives -0.2 Angstrom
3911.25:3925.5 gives 0.1 Angstrom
